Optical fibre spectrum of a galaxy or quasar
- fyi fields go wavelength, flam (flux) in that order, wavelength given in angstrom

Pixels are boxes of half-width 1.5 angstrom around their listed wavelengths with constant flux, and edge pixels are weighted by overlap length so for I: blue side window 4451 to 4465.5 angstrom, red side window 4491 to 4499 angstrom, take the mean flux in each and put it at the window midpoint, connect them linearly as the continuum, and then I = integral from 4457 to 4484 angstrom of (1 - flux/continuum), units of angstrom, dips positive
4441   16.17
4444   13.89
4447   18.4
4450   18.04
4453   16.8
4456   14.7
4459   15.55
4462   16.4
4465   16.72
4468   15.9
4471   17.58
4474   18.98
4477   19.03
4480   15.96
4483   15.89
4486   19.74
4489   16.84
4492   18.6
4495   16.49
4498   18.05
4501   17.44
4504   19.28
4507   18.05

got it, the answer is -0.5 angstrom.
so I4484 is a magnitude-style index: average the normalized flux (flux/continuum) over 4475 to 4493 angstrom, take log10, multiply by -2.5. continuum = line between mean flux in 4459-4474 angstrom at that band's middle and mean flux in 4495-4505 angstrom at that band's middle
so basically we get -0.02 mag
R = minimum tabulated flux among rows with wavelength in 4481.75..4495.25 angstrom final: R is 15.89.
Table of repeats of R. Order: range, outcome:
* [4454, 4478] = 14.7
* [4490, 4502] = 16.49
